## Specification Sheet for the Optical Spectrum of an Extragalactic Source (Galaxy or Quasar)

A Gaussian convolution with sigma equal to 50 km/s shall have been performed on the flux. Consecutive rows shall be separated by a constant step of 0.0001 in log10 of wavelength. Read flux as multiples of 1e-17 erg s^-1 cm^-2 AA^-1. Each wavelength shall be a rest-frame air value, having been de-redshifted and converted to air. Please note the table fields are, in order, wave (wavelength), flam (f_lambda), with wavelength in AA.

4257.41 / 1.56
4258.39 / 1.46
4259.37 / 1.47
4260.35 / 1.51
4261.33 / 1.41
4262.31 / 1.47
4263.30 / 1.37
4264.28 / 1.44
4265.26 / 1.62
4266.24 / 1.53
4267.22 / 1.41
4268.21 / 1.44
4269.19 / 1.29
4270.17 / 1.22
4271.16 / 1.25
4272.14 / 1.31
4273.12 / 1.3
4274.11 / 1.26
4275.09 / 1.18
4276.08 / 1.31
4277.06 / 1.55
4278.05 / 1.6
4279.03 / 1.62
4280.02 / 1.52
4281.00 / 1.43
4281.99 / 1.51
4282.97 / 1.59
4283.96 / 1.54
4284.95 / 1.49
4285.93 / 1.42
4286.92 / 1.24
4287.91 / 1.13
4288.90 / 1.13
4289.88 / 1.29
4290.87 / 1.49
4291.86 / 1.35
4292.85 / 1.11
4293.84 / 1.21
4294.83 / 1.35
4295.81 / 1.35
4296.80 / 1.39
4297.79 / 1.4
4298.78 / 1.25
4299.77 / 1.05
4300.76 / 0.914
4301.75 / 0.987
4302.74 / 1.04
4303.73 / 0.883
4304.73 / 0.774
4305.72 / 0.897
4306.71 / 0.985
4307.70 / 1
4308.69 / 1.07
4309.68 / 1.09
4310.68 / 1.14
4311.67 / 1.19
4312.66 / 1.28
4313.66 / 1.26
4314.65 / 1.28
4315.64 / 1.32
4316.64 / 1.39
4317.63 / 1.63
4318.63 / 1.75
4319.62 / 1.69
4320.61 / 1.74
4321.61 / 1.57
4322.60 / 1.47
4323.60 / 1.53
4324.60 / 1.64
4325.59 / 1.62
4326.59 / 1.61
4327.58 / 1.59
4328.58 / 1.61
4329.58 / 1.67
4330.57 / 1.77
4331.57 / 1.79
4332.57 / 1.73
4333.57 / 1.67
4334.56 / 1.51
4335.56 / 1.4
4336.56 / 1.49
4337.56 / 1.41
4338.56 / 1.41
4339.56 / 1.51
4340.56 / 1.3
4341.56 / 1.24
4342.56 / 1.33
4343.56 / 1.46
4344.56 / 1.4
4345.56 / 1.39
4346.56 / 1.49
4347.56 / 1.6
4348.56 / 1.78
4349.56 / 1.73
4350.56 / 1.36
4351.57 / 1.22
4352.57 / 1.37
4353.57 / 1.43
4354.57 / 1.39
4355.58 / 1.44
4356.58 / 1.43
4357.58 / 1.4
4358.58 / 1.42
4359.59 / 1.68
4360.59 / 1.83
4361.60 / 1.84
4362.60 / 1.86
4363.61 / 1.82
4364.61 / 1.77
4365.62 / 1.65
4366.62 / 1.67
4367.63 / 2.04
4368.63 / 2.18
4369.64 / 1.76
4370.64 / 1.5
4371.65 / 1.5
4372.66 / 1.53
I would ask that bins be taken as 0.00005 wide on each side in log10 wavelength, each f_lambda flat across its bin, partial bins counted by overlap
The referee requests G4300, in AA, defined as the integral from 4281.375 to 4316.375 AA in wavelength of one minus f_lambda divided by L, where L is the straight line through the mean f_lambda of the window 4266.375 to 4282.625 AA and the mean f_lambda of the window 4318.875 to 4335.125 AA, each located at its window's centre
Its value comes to 6.73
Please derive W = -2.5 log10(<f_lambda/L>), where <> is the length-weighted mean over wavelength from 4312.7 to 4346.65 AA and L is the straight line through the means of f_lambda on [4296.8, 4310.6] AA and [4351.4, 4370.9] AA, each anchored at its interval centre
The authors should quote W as -0.163 mag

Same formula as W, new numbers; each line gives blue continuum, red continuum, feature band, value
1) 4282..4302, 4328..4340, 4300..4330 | 0.11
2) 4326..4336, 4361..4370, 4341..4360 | 0.21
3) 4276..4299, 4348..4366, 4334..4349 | 0.06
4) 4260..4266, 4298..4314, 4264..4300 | -0.07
